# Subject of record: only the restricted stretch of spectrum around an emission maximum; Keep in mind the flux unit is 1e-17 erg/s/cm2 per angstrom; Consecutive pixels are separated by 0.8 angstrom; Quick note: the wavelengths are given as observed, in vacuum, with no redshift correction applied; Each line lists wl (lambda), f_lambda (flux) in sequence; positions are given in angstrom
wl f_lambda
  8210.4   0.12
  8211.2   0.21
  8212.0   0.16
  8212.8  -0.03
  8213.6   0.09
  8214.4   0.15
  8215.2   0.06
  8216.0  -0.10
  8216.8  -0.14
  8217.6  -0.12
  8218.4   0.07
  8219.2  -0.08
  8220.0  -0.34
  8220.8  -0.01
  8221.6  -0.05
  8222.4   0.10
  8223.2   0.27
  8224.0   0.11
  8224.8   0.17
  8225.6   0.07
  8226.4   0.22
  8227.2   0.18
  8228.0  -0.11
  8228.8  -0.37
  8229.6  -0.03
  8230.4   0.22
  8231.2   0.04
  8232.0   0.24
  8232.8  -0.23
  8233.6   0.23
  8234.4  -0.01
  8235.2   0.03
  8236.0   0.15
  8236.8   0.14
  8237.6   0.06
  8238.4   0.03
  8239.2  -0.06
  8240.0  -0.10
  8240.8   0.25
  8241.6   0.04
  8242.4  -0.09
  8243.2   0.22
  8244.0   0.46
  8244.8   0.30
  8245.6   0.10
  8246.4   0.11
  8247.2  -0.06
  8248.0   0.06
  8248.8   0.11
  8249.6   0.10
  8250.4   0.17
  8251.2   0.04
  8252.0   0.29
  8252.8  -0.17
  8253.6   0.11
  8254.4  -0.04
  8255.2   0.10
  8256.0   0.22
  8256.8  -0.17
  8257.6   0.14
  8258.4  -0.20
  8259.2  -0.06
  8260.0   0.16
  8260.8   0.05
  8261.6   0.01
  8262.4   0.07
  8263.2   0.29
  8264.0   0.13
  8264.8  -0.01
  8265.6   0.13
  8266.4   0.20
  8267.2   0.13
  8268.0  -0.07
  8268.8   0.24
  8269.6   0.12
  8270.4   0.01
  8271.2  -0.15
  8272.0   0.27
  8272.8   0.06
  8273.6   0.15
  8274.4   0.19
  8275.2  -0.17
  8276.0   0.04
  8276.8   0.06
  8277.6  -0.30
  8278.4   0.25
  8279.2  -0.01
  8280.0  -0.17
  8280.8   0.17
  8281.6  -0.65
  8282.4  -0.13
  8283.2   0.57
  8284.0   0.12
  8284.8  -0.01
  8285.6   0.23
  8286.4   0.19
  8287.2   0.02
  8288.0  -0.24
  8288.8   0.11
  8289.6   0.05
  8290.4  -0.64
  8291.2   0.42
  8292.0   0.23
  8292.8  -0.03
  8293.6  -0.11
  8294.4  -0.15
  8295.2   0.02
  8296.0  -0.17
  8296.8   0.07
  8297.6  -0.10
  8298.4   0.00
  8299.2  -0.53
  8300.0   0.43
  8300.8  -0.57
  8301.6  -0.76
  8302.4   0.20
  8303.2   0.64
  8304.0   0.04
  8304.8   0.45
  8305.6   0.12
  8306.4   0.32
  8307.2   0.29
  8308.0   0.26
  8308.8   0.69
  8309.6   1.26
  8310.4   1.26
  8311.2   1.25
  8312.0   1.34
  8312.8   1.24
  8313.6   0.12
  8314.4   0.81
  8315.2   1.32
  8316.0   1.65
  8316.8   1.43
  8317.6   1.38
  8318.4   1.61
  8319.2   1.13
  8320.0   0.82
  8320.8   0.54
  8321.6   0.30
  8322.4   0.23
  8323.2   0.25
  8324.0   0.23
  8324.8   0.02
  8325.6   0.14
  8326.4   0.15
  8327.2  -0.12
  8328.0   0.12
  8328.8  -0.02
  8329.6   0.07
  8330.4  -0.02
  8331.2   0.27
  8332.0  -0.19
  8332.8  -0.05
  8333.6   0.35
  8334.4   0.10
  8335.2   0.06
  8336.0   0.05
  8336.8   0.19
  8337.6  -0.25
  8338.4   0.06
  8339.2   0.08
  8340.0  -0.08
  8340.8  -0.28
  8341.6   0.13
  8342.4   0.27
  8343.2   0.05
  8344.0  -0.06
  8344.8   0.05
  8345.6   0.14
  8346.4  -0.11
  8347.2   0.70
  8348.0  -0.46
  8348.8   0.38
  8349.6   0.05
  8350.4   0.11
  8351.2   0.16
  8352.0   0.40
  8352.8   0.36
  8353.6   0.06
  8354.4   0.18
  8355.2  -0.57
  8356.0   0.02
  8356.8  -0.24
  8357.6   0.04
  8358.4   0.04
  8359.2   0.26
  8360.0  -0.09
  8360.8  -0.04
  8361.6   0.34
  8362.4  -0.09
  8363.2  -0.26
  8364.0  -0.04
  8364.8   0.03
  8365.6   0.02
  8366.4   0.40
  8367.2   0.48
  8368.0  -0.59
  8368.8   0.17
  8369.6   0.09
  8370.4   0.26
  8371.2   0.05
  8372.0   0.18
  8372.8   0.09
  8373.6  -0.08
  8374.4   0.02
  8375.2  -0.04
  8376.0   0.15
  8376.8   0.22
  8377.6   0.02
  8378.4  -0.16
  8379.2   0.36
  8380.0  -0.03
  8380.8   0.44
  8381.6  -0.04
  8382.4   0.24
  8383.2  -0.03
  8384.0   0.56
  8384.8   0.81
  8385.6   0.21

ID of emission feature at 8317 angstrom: [O II]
